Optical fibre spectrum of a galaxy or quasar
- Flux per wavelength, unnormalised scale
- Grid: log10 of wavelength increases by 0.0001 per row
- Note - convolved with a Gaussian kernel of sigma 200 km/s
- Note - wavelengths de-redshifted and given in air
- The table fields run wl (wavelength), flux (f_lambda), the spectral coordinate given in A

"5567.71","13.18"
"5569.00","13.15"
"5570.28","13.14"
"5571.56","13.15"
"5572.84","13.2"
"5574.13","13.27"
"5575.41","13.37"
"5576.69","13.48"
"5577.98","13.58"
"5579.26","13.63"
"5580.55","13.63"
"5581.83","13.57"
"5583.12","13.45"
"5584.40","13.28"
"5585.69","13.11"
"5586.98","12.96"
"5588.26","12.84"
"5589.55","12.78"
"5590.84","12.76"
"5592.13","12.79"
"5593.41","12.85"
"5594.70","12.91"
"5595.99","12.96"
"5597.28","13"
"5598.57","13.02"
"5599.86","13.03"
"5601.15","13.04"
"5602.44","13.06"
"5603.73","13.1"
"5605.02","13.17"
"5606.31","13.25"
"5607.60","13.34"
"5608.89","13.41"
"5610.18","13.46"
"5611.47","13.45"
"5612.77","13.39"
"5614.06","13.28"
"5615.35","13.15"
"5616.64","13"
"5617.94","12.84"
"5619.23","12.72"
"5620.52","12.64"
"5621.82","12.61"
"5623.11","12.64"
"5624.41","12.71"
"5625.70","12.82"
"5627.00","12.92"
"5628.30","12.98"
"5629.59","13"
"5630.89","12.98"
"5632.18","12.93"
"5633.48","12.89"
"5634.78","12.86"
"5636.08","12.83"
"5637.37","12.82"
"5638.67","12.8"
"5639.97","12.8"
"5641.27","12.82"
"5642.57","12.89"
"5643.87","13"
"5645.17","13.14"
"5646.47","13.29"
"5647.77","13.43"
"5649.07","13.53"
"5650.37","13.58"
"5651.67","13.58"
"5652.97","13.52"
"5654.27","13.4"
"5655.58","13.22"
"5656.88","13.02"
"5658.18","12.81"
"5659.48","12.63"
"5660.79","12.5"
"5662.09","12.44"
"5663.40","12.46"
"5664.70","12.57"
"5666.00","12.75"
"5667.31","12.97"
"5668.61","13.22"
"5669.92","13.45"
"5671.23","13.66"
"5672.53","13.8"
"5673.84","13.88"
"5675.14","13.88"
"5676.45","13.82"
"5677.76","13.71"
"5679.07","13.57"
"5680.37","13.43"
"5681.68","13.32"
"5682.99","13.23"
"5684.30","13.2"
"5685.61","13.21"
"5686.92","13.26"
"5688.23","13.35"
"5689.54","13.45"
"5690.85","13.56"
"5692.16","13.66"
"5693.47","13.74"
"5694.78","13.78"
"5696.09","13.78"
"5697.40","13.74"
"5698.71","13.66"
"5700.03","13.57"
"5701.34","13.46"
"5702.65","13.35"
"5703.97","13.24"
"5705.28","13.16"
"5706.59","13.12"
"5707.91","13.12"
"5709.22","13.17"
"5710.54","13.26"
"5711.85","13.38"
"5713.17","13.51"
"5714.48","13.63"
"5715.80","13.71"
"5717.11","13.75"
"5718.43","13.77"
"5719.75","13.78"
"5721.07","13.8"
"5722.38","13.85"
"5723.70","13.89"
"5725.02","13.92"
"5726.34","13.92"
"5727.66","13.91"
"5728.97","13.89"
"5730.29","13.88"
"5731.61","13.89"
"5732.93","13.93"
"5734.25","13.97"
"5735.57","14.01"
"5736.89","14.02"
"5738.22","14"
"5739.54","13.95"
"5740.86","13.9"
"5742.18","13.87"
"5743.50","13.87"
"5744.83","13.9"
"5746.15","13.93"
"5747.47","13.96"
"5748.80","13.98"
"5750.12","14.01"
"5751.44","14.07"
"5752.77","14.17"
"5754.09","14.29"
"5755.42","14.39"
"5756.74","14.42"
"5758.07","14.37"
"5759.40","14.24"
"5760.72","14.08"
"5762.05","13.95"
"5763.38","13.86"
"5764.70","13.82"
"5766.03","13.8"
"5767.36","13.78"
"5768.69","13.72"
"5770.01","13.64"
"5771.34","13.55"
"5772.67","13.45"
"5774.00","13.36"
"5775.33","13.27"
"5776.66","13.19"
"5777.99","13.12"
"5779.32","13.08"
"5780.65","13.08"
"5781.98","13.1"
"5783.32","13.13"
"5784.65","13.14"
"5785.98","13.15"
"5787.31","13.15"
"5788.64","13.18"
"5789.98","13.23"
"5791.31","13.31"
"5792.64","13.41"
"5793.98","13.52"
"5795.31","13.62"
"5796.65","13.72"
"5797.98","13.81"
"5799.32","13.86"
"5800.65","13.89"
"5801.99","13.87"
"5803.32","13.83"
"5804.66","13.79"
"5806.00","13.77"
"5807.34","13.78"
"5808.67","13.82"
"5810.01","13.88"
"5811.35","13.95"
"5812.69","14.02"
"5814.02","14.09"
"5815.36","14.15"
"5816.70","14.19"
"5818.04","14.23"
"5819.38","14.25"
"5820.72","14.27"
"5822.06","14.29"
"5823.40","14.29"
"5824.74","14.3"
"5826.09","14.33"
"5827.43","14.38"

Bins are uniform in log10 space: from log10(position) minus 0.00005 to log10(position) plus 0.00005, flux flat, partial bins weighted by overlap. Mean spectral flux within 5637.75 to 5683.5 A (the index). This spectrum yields 13.2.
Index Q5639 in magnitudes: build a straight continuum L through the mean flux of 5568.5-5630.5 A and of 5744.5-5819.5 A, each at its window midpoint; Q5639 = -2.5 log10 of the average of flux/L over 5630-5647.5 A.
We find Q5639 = 0.03 mag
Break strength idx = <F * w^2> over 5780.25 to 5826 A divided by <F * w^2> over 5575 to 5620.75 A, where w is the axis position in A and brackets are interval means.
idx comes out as 1.1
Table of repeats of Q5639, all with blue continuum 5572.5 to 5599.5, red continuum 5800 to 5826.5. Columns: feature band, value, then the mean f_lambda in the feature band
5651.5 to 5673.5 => 0.033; 13.1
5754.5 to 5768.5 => -0.017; 14.1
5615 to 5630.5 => 0.039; 12.8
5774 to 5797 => 0.054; 13.3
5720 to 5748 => -0.014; 13.9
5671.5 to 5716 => 0.007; 13.5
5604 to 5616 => -0.006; 13.3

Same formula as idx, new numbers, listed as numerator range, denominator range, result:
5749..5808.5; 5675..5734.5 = 1.03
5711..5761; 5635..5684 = 1.09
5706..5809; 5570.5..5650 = 1.10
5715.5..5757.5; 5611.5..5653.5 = 1.11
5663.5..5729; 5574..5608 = 1.07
